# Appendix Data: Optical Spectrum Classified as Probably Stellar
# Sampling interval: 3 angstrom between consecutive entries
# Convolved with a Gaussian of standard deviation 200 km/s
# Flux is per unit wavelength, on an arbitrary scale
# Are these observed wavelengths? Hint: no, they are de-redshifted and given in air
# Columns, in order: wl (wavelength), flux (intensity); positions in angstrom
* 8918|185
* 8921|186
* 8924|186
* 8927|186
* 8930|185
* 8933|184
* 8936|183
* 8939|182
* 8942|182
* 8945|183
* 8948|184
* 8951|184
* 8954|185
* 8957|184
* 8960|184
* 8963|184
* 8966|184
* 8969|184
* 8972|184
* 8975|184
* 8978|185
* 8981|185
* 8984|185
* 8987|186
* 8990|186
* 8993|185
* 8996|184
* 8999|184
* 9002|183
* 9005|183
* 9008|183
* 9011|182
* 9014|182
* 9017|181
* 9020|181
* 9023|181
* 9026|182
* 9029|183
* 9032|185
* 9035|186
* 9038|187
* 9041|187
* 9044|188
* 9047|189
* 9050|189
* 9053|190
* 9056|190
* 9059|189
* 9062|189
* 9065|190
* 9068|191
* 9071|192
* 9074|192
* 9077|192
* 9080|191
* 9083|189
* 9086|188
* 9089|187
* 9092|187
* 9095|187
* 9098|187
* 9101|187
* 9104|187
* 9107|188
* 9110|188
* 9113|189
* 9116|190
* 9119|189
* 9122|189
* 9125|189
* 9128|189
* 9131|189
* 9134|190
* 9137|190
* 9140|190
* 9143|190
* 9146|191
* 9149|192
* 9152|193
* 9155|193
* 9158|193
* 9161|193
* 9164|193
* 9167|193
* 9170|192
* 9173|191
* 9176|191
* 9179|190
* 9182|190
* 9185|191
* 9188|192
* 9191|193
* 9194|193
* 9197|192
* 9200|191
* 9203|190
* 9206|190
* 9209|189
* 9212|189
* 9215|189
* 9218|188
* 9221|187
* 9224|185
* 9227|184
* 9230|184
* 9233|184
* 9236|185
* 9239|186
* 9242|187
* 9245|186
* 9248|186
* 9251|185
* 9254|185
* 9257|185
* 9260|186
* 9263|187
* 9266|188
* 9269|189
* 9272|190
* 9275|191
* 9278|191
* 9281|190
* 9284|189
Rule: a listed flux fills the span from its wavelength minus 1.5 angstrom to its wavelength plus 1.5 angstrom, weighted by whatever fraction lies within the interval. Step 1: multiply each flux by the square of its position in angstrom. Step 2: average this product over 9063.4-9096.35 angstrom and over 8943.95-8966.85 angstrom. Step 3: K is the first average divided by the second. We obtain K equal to 1.1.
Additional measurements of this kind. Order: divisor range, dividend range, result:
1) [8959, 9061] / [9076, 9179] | 1.05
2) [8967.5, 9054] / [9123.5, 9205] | 1.07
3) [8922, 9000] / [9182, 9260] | 1.08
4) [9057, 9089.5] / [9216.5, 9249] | 1.01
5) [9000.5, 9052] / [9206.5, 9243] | 1.06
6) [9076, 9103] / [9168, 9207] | 1.04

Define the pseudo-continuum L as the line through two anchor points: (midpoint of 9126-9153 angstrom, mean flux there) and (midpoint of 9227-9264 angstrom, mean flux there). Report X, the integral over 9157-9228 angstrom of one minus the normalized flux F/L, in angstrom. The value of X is -0.9 angstrom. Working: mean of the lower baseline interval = 190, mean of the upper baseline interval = 185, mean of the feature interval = 190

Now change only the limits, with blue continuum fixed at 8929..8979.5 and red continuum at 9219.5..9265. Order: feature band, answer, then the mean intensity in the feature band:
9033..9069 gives -0.8 angstrom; 189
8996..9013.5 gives 0.1 angstrom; 183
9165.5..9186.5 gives -0.7 angstrom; 191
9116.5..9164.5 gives -1.5 angstrom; 191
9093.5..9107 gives -0.2 angstrom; 187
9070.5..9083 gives -0.5 angstrom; 191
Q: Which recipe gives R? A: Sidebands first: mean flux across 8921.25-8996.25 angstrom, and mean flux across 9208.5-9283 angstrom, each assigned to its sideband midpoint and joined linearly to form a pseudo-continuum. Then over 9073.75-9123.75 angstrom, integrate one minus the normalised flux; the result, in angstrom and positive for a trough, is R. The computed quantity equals -0.8 angstrom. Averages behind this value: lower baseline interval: 184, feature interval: 189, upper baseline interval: 187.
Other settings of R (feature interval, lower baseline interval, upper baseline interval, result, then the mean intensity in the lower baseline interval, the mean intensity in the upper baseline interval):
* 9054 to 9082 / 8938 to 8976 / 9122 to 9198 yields -0.41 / 184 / 191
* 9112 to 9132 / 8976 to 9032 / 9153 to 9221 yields -0.08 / 183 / 191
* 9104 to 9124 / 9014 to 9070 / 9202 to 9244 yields -0.22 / 186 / 187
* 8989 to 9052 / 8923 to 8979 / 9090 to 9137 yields 0.52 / 184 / 188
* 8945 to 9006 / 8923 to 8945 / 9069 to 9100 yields 0.34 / 184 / 189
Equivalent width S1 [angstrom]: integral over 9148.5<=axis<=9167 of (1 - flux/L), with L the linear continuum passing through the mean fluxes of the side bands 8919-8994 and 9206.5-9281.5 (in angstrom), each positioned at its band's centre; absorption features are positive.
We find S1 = -0.7 angstrom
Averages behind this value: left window 184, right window 187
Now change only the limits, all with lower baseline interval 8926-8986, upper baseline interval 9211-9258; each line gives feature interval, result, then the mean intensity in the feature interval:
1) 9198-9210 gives -0.29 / 190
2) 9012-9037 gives 0.25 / 183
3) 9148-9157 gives -0.36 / 193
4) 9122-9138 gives -0.36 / 189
